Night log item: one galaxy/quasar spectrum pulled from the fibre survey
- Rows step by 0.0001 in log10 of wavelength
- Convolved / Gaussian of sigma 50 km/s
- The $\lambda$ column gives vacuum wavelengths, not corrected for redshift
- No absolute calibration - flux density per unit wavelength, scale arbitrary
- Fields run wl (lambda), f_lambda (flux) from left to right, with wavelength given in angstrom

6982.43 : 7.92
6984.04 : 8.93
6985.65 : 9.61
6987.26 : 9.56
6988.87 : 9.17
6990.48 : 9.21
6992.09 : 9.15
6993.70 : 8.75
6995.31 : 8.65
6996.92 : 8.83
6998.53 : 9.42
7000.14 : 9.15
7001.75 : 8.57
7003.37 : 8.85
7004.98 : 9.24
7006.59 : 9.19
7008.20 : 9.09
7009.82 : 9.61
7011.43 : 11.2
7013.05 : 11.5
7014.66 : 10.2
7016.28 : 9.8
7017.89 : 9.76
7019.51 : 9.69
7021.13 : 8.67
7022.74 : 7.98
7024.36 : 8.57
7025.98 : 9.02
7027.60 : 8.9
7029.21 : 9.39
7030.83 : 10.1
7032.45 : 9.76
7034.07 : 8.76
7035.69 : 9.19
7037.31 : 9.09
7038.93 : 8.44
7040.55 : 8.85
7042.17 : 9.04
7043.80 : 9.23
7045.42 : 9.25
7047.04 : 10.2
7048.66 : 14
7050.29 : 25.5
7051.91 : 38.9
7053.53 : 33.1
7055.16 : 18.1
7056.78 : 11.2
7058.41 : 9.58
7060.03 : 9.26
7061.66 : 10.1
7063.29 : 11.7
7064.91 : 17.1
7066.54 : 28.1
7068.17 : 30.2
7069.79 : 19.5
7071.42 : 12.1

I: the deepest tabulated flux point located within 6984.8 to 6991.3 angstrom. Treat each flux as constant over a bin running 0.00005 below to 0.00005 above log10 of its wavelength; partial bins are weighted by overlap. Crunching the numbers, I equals 9.17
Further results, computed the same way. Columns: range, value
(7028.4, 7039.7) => 8.44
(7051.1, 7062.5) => 9.26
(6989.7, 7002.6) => 8.57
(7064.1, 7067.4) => 17.1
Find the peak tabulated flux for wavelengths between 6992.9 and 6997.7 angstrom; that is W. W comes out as 8.83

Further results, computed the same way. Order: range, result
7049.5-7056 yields 38.9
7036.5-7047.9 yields 10.2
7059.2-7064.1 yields 11.7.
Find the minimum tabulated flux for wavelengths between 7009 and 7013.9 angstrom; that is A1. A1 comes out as 9.61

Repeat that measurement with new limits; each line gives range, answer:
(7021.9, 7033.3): 7.98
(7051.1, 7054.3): 33.1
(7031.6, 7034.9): 8.76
